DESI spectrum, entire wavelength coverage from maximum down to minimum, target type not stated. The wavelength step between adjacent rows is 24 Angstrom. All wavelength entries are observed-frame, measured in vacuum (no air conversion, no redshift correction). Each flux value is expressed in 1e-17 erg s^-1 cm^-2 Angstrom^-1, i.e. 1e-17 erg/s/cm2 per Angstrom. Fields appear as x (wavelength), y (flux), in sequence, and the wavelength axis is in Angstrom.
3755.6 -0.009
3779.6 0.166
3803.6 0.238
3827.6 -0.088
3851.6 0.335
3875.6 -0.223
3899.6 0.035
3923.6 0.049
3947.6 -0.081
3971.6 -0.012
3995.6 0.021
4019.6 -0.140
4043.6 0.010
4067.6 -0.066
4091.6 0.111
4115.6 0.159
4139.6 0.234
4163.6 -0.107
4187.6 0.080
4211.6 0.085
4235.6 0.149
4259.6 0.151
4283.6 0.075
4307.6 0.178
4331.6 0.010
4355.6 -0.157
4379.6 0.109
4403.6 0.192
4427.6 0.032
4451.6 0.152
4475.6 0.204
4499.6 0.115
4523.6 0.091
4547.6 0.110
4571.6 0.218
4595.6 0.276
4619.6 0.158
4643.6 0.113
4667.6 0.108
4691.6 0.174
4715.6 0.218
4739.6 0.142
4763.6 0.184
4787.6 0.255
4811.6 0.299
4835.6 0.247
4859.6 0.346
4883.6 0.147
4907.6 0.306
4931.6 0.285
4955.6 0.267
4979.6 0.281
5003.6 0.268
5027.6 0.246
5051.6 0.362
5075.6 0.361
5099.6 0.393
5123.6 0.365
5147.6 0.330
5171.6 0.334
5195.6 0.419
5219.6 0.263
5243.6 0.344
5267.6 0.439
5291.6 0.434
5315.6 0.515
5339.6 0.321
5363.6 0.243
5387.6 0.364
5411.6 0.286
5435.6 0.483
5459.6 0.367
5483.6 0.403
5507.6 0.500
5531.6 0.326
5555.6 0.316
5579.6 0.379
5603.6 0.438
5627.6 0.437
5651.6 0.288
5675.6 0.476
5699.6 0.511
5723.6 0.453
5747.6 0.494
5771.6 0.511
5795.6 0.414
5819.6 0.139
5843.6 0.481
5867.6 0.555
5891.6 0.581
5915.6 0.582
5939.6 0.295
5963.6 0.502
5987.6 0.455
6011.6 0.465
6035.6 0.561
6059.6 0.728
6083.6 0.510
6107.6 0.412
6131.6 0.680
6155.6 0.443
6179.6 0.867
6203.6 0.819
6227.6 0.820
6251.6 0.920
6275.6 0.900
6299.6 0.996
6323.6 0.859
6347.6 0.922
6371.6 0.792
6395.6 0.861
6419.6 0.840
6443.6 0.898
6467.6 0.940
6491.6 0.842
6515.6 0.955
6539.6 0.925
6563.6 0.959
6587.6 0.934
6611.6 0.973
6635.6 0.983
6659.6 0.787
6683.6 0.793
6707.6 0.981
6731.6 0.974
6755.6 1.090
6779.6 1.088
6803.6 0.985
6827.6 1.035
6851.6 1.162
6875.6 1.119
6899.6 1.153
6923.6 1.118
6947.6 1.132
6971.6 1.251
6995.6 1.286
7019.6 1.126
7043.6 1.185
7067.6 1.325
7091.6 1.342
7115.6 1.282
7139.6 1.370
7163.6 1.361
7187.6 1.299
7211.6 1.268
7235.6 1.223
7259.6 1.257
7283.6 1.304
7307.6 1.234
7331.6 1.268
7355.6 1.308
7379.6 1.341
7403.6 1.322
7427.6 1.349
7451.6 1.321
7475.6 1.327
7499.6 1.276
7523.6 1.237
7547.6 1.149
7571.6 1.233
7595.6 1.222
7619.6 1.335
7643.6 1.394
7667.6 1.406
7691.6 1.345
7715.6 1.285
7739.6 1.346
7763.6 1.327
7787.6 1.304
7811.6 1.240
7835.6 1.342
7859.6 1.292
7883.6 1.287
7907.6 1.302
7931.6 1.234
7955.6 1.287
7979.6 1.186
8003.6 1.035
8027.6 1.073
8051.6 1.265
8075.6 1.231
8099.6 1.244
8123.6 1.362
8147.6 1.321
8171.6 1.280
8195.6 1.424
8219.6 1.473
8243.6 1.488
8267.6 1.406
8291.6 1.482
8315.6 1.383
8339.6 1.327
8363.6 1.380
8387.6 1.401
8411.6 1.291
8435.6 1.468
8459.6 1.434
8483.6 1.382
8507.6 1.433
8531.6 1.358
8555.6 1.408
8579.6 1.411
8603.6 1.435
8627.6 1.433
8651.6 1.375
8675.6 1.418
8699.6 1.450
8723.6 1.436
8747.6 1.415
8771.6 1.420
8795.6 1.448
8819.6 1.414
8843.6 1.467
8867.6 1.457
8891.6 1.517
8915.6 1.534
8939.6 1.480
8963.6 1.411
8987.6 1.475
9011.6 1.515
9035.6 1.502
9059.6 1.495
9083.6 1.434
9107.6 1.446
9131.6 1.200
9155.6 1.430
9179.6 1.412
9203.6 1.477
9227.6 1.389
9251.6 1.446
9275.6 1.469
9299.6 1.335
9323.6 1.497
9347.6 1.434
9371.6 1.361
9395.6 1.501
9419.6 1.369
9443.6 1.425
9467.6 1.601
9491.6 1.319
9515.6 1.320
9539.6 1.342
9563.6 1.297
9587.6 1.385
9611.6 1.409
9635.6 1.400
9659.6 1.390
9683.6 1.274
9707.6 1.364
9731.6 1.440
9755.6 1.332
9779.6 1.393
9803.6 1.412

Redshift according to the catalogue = 0.550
